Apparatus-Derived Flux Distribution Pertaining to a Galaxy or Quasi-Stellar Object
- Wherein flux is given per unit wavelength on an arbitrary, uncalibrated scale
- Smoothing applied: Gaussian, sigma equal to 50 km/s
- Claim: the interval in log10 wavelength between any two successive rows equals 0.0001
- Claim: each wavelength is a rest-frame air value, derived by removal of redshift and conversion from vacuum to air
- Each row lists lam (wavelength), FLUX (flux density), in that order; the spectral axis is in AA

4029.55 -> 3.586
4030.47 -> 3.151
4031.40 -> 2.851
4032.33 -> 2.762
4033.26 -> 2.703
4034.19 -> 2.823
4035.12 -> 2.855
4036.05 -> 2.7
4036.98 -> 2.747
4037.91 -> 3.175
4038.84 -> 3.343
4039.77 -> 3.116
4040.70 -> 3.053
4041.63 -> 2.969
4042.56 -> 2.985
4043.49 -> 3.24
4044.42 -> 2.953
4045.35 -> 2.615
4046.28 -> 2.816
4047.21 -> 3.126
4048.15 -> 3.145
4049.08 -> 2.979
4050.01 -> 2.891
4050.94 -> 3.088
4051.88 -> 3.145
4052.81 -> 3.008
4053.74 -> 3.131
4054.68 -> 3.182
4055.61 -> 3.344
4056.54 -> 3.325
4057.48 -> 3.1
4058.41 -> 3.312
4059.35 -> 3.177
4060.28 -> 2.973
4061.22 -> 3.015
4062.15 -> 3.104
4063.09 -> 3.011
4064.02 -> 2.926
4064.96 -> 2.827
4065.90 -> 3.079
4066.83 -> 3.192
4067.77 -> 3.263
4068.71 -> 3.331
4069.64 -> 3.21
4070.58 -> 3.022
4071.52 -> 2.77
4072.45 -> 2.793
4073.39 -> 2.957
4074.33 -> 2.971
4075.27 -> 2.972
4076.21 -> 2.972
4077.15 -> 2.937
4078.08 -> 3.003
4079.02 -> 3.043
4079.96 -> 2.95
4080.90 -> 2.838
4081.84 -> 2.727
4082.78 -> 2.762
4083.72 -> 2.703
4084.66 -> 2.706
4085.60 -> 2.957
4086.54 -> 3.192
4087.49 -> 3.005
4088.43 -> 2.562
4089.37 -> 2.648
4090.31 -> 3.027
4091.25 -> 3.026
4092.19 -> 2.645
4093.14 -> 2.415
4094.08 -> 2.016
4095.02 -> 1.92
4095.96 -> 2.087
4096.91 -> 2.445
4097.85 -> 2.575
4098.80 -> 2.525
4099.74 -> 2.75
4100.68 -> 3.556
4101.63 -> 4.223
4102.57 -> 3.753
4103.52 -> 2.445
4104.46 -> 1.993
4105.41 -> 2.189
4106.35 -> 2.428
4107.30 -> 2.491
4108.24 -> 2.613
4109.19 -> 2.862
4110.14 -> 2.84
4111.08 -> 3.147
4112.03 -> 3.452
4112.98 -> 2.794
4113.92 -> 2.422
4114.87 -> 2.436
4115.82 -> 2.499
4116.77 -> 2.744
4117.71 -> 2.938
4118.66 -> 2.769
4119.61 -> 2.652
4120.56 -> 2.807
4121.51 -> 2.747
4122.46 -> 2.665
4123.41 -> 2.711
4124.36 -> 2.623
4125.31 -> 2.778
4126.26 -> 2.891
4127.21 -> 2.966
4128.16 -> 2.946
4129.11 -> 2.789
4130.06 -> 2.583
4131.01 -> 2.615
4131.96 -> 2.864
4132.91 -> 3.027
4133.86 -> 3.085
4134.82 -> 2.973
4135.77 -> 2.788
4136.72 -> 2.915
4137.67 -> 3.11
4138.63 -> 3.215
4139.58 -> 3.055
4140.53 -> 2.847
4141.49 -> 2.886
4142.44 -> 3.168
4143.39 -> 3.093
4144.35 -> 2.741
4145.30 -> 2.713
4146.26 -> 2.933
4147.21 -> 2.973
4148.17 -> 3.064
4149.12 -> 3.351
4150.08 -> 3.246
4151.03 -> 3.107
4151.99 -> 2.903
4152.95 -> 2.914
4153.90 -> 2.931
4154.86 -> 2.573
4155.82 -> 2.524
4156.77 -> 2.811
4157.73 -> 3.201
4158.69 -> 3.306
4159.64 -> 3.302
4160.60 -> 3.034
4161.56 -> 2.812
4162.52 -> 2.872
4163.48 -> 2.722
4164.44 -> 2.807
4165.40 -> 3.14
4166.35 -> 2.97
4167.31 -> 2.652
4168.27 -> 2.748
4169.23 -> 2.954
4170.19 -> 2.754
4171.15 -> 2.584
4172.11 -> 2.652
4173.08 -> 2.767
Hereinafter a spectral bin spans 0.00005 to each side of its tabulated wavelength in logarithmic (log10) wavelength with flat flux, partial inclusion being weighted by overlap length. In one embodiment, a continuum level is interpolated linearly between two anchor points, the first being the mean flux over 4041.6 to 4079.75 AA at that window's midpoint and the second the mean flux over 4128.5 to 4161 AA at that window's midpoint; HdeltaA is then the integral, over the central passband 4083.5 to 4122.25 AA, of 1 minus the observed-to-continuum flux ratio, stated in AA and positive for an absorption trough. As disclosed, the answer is 3.5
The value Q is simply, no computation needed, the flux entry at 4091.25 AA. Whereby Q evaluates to 3.026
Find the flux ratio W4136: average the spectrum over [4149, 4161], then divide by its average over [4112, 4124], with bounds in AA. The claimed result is 1.11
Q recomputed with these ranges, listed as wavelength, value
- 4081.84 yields 2.727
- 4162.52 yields 2.872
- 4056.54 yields 3.325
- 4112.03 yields 3.452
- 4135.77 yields 2.788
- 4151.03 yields 3.107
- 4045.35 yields 2.615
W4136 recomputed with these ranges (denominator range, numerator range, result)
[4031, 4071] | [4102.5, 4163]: 0.94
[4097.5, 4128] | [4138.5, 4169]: 1.06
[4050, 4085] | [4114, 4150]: 0.95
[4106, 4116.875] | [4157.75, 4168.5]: 1.08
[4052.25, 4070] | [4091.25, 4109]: 0.84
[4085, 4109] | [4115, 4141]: 1.05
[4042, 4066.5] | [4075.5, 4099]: 0.89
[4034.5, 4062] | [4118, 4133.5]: 0.91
